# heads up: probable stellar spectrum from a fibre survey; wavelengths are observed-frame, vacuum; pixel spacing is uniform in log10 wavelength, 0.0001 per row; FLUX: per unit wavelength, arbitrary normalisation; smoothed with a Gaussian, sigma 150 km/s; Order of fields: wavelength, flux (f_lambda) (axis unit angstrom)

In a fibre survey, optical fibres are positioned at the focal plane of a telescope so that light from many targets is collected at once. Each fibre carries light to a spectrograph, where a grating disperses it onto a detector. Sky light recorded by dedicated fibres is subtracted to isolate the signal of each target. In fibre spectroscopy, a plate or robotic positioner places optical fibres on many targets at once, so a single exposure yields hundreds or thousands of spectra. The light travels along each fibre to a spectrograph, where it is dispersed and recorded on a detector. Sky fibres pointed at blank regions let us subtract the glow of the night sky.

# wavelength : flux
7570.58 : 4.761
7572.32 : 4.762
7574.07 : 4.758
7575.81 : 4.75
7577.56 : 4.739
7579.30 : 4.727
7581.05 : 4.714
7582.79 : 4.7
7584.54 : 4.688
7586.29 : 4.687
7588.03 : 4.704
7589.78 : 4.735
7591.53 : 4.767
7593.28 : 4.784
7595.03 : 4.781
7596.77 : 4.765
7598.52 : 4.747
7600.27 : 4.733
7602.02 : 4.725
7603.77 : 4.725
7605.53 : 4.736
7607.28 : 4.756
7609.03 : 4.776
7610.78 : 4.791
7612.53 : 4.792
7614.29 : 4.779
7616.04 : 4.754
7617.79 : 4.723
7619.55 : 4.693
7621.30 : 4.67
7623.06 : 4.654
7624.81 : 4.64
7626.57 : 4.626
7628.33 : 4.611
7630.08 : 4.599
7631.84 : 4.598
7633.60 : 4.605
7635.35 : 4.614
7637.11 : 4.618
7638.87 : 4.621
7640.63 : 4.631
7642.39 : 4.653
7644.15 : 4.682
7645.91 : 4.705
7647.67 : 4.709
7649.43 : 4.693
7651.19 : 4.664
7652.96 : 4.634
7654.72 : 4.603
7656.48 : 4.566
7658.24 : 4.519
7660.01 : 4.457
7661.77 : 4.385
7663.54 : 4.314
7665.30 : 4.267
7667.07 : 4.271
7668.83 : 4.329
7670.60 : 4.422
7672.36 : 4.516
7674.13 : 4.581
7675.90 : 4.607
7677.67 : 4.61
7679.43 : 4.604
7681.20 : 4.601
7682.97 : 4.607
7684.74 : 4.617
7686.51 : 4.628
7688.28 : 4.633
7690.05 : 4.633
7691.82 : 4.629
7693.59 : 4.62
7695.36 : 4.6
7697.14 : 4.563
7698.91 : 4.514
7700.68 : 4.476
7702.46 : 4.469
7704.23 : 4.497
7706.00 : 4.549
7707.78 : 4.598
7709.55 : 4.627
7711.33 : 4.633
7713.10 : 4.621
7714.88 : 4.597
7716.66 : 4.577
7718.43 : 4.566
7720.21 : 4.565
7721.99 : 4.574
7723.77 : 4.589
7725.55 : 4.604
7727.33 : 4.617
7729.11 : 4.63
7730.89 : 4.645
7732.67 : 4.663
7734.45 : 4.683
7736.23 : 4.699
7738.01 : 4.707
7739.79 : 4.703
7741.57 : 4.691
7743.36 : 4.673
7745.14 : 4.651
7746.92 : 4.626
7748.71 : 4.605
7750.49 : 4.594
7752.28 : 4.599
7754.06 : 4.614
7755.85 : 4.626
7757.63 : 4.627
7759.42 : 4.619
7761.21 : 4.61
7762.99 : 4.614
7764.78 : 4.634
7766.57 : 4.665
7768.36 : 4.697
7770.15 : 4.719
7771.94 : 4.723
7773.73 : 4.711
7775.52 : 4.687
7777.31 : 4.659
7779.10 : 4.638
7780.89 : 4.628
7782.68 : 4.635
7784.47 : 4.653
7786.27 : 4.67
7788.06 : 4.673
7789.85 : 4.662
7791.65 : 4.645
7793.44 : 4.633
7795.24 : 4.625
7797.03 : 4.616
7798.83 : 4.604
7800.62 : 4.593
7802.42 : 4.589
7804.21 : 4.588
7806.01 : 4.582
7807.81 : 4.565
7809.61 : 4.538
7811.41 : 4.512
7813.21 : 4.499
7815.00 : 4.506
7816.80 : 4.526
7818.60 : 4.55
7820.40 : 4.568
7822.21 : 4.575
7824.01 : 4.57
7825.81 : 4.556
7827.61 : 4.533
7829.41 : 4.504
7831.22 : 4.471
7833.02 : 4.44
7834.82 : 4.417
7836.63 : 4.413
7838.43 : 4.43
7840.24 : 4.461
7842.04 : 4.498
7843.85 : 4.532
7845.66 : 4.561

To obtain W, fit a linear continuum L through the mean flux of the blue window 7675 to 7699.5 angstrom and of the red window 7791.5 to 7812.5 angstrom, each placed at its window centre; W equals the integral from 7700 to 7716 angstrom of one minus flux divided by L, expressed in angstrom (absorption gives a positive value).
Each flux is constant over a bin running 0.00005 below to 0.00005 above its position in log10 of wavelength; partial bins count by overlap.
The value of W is 0.1 angstrom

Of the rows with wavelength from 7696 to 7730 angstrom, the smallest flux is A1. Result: 4.469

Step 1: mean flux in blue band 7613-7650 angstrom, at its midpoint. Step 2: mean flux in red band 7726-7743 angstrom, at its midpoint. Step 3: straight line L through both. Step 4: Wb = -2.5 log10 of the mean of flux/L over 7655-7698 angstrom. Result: 0.03 mag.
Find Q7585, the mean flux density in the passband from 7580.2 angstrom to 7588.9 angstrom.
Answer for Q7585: 4.7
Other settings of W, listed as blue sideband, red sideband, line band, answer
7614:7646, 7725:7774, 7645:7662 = 0.19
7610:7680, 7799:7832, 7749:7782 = -0.62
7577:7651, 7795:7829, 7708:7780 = -0.46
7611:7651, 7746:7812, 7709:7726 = 0.19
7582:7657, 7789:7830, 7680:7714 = 0.42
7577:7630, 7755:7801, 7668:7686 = 0.54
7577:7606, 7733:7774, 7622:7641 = 0.38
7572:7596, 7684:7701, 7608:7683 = 0.91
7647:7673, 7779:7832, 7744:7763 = -0.29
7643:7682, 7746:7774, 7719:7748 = -0.20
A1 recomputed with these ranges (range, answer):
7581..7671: 4.267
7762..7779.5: 4.614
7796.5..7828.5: 4.499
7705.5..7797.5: 4.549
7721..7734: 4.574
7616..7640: 4.598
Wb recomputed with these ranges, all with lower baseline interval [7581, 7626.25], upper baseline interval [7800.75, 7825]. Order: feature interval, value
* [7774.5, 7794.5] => -0.02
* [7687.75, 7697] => 0.01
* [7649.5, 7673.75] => 0.05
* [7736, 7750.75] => -0.01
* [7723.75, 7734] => 0.00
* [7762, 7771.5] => -0.02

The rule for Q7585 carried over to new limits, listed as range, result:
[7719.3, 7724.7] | 4.57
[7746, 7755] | 4.61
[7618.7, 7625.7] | 4.66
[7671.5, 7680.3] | 4.58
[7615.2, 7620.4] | 4.72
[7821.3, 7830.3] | 4.55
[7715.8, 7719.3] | 4.58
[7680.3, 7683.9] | 4.6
